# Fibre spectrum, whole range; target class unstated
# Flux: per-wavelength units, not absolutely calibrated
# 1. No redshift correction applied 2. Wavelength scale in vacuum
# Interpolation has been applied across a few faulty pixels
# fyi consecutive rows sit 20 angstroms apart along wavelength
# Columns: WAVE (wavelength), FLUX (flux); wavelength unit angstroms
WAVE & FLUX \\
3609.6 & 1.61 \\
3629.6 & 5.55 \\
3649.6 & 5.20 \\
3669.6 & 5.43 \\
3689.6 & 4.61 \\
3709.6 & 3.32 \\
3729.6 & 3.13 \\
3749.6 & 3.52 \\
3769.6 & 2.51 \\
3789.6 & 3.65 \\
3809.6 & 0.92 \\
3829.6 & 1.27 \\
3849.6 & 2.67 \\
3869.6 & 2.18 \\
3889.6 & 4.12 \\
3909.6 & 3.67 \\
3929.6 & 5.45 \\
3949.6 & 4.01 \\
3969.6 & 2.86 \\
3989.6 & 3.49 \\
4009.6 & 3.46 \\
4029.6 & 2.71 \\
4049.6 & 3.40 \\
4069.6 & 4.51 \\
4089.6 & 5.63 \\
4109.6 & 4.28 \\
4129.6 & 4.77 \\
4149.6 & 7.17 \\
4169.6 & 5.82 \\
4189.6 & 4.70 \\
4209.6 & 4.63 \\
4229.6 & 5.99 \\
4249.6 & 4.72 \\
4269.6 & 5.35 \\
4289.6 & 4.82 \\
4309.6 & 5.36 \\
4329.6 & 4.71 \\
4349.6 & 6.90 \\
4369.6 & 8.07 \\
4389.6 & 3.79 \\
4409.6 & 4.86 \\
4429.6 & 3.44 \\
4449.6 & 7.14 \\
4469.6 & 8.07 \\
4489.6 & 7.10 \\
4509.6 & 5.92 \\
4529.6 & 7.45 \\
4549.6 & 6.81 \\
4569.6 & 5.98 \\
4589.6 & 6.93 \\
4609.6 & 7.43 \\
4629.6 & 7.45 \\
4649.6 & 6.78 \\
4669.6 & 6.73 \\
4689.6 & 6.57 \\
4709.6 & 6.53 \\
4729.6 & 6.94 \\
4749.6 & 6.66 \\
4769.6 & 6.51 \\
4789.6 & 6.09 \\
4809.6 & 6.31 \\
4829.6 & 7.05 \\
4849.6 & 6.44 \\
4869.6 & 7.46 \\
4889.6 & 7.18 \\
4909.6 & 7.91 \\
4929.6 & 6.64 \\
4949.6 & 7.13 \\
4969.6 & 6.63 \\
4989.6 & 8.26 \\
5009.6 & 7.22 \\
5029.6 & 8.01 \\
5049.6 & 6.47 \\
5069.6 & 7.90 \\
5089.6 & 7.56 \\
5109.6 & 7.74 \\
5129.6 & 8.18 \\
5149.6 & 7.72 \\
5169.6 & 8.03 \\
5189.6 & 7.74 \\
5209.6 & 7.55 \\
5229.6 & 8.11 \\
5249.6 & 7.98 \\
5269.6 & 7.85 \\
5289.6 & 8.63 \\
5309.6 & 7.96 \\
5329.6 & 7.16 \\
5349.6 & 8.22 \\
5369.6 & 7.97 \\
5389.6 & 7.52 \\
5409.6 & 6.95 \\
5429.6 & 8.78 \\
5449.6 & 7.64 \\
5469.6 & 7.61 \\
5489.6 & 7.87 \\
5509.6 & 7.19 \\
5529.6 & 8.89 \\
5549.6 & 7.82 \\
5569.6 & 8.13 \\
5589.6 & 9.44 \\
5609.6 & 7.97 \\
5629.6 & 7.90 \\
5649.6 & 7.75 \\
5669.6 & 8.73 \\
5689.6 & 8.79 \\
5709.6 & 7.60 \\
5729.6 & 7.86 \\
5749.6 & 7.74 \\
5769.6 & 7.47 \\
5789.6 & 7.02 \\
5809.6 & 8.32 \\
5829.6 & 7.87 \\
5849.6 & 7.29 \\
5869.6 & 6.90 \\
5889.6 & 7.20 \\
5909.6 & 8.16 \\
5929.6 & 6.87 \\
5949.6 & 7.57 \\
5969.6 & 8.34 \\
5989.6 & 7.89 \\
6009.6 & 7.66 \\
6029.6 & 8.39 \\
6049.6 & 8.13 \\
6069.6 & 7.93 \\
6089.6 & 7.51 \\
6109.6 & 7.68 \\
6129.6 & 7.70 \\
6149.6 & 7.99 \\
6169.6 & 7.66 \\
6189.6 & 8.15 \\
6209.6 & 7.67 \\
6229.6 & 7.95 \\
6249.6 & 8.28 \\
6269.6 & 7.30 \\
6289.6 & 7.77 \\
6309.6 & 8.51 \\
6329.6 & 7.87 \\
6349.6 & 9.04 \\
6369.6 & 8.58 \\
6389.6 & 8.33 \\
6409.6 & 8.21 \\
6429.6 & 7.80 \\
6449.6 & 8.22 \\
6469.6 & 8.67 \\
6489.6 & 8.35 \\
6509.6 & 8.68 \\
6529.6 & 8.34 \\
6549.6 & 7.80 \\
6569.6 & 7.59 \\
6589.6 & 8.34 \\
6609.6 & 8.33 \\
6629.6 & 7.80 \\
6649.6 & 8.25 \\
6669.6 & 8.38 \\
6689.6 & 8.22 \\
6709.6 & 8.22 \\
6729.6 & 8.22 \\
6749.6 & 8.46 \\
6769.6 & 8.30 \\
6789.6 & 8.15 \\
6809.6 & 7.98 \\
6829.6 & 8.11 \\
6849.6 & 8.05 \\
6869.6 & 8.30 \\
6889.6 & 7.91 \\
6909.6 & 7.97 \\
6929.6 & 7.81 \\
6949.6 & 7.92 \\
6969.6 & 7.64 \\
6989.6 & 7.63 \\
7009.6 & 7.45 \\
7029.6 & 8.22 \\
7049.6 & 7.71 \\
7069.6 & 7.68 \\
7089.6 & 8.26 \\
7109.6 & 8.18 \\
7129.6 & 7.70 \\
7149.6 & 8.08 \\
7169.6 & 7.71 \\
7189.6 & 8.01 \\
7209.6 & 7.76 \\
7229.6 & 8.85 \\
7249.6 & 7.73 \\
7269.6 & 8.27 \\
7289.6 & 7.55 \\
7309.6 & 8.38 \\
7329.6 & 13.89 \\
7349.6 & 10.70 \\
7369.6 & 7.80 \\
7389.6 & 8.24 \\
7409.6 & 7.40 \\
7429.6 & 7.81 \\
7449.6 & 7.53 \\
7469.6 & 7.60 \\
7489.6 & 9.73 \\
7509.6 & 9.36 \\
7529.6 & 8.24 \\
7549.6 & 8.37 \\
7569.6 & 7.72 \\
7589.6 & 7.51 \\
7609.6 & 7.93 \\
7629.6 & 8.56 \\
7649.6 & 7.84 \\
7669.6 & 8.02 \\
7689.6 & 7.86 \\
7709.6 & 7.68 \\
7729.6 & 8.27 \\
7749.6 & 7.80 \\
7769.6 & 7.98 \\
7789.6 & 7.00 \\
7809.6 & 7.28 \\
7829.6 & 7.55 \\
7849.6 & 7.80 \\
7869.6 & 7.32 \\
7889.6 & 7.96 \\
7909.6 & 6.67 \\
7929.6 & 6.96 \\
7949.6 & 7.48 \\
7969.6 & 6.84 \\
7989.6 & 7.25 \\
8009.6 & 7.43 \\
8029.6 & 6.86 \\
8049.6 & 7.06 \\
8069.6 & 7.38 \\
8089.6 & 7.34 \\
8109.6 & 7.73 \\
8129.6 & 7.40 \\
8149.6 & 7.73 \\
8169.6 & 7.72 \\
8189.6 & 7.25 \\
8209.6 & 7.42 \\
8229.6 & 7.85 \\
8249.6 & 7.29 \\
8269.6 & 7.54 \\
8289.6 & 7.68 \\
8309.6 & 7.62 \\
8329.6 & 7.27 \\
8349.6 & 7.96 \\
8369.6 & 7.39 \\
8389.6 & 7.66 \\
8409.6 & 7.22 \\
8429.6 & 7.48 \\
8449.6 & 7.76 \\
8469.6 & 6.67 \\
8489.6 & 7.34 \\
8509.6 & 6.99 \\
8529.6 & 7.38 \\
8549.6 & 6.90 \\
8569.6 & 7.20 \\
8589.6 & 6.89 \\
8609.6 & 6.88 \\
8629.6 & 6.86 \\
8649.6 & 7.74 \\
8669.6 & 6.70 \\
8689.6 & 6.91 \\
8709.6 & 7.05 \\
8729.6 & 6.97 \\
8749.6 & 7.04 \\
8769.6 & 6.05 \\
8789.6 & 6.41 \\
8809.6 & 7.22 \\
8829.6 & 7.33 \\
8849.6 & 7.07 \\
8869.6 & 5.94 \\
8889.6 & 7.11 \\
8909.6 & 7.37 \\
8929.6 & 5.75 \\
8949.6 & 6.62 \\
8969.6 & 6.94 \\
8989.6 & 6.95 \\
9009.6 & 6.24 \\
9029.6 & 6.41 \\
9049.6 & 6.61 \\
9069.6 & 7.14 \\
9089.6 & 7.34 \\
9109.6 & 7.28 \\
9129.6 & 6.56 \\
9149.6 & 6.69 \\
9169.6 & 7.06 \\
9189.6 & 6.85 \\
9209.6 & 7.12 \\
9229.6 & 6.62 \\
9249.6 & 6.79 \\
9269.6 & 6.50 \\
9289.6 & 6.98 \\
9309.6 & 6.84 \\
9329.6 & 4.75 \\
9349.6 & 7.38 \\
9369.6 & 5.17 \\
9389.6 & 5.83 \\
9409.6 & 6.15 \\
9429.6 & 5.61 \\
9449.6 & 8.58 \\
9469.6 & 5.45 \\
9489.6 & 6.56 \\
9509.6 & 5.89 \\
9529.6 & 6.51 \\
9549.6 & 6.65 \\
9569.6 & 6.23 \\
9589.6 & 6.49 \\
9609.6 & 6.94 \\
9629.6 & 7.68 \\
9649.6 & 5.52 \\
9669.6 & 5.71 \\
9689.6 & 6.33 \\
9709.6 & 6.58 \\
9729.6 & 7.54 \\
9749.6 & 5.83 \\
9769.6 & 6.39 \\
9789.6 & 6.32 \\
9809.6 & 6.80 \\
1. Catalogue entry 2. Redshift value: 0.12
